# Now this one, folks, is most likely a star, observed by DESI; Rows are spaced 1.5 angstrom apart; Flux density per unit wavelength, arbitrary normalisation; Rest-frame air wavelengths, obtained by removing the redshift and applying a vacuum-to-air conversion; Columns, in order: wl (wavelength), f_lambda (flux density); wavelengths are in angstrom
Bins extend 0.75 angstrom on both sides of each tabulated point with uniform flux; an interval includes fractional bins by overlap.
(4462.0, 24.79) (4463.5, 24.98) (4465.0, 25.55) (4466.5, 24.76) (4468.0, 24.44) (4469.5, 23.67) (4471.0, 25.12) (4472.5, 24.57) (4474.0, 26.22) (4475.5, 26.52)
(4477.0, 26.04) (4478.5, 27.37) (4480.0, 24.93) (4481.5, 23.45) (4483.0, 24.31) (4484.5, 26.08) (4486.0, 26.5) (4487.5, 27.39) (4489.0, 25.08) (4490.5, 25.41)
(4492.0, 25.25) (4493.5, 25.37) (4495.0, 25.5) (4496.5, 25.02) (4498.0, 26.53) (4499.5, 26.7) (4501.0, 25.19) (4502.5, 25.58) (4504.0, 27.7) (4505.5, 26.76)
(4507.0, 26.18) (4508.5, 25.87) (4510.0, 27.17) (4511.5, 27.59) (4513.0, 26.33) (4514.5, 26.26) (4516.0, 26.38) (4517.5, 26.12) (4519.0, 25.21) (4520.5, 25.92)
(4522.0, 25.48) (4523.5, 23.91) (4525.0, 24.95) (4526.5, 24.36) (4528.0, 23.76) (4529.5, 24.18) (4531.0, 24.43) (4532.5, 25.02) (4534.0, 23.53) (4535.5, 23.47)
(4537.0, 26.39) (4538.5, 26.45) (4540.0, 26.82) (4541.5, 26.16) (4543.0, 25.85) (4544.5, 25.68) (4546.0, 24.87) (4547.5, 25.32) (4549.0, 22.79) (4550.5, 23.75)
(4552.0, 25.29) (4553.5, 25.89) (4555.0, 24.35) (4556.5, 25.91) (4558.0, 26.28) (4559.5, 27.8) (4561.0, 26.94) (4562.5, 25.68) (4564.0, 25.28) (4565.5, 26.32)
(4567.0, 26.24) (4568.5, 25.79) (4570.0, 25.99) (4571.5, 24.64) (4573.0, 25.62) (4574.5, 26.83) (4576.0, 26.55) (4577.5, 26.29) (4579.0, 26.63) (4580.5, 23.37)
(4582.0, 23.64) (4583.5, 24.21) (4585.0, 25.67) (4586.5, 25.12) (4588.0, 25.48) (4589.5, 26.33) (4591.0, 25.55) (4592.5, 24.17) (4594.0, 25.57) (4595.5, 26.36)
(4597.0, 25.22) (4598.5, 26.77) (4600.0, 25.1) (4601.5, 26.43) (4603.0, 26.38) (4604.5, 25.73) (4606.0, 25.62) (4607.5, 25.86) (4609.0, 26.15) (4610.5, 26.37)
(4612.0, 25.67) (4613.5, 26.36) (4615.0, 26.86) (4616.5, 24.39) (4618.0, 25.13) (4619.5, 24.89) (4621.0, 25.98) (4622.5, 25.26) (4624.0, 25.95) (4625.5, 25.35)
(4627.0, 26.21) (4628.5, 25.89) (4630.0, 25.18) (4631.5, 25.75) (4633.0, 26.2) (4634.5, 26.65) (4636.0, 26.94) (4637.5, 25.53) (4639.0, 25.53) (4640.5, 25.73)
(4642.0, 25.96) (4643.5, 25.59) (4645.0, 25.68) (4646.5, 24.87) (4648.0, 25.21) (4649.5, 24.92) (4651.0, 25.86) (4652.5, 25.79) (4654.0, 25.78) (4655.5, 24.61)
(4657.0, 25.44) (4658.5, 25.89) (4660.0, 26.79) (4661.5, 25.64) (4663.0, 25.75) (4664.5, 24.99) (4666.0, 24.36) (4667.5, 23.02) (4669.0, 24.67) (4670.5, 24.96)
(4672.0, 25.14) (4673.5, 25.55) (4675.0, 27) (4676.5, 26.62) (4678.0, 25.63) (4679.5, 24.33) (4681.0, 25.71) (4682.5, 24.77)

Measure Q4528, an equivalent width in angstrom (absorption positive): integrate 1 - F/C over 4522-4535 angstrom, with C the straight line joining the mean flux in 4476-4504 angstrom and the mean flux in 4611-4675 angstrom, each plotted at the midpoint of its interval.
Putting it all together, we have 0.7 angstrom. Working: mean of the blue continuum 25.7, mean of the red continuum 25.5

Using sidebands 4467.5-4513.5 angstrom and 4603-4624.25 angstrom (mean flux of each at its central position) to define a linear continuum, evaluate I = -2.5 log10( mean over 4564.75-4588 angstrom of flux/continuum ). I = 0.01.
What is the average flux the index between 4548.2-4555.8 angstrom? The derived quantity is 24.4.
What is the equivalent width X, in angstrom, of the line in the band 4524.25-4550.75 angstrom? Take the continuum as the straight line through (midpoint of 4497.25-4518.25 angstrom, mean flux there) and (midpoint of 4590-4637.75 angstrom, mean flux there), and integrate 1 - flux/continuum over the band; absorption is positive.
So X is 1.4 angstrom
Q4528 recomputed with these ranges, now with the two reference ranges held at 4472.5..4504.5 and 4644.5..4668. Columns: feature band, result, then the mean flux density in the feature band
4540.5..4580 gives -0.22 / 25.7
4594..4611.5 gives -0.36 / 26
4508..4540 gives 0.34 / 25.4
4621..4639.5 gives -0.36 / 25.9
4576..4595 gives 0.20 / 25.2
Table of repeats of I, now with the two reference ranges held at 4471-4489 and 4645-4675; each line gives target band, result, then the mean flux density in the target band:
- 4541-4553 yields 0.025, 25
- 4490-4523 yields -0.017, 26.1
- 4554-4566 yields -0.023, 26.1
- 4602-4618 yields -0.022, 25.9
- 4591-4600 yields -0.006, 25.6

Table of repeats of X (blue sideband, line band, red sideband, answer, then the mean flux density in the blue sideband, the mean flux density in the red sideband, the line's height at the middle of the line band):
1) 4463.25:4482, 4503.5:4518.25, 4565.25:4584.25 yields -0.74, 25.2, 25.5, 25.3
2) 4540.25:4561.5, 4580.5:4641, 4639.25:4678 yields -0.43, 25.5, 25.4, 25.5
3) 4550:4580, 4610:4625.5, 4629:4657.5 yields 0.04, 25.9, 25.6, 25.7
